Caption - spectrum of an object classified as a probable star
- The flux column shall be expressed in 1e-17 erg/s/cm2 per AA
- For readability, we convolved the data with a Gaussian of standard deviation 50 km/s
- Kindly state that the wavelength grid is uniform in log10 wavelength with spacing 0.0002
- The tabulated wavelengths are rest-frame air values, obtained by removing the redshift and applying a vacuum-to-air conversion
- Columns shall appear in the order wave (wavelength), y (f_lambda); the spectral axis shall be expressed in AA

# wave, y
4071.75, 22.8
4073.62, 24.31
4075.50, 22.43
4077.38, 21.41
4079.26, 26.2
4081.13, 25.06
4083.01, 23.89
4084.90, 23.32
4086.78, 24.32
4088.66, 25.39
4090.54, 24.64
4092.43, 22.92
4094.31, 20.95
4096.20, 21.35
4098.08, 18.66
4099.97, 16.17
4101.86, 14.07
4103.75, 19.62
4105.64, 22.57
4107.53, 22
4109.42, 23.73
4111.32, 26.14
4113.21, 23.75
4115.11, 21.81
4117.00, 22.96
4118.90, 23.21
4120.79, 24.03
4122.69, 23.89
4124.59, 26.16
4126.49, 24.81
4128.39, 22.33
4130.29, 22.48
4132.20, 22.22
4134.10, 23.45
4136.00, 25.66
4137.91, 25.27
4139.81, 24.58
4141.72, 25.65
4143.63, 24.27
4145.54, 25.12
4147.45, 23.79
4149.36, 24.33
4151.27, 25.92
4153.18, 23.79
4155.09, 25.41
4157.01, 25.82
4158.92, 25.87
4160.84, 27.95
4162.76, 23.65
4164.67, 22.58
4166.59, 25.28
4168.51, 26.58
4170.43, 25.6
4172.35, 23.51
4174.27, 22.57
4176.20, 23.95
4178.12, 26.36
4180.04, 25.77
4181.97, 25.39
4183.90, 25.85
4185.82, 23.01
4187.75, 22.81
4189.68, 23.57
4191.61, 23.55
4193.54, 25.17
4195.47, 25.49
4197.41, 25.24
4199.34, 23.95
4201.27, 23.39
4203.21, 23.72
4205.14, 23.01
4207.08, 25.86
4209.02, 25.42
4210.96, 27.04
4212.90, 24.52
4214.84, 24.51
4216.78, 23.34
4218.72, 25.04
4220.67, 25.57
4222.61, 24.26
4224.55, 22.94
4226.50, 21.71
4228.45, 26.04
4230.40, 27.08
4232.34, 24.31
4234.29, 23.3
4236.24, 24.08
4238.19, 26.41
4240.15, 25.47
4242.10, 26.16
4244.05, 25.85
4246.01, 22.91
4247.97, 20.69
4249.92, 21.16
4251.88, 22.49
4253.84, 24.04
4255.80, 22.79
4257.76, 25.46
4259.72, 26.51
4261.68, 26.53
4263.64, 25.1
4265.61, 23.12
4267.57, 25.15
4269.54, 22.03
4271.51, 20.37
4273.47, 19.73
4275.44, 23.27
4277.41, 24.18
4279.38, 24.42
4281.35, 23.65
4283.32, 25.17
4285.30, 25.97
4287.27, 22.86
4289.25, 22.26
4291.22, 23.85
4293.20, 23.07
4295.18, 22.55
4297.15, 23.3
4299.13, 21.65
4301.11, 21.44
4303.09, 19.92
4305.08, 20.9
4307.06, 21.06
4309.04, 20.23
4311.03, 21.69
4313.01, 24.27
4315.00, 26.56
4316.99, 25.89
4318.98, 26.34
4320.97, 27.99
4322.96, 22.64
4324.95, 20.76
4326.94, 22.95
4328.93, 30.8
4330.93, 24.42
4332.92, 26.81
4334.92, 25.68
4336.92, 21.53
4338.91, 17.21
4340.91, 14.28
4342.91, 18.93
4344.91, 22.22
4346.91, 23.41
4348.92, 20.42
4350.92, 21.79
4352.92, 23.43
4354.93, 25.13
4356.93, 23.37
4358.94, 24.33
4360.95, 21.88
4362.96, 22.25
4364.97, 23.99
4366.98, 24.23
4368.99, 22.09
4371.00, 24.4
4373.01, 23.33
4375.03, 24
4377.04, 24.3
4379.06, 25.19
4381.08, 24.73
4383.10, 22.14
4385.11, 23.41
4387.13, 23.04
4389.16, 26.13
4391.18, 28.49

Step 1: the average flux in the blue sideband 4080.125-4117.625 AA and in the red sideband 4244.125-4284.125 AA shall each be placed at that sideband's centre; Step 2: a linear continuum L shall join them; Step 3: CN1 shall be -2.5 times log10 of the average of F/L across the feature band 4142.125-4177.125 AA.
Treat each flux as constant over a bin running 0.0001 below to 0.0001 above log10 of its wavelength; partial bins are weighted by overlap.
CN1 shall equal -0.10 mag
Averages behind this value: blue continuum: 22.2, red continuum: 23.5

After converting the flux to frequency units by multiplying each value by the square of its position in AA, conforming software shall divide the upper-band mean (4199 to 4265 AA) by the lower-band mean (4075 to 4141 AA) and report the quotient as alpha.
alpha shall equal 1.13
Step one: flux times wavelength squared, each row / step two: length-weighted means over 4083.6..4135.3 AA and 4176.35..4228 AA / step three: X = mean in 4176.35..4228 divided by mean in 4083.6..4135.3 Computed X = 1.1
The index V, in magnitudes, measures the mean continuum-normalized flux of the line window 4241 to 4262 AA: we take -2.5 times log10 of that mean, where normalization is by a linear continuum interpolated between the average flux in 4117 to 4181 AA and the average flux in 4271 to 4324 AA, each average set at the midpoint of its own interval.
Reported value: -0.02 mag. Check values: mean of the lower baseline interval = 24.6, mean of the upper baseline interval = 23.2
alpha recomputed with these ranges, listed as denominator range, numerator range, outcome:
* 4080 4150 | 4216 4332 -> 1.11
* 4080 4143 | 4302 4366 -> 1.11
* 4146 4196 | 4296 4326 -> 0.99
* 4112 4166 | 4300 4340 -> 1.05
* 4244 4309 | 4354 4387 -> 1.07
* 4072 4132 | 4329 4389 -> 1.14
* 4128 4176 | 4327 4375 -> 1.02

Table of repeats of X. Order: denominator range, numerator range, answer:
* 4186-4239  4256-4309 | 0.98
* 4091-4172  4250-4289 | 1.08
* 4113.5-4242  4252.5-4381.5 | 1.01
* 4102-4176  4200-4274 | 1.05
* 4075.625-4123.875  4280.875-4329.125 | 1.15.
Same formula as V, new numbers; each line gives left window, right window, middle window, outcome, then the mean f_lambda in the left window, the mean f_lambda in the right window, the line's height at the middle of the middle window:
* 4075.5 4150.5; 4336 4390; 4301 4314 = 0.068 mag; 23.1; 22.6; 22.7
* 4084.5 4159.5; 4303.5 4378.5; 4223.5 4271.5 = -0.044 mag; 23.3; 23.1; 23.2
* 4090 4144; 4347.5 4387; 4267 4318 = 0.014 mag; 22.7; 23.4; 23.2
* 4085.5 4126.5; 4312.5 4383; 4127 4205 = -0.086 mag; 22.4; 23.4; 22.6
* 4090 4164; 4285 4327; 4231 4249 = -0.057 mag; 23.4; 23.1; 23.2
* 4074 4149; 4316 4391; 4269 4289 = 0.009 mag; 23.1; 23.4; 23.3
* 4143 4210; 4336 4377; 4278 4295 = -0.032 mag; 24.7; 22.2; 23.1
